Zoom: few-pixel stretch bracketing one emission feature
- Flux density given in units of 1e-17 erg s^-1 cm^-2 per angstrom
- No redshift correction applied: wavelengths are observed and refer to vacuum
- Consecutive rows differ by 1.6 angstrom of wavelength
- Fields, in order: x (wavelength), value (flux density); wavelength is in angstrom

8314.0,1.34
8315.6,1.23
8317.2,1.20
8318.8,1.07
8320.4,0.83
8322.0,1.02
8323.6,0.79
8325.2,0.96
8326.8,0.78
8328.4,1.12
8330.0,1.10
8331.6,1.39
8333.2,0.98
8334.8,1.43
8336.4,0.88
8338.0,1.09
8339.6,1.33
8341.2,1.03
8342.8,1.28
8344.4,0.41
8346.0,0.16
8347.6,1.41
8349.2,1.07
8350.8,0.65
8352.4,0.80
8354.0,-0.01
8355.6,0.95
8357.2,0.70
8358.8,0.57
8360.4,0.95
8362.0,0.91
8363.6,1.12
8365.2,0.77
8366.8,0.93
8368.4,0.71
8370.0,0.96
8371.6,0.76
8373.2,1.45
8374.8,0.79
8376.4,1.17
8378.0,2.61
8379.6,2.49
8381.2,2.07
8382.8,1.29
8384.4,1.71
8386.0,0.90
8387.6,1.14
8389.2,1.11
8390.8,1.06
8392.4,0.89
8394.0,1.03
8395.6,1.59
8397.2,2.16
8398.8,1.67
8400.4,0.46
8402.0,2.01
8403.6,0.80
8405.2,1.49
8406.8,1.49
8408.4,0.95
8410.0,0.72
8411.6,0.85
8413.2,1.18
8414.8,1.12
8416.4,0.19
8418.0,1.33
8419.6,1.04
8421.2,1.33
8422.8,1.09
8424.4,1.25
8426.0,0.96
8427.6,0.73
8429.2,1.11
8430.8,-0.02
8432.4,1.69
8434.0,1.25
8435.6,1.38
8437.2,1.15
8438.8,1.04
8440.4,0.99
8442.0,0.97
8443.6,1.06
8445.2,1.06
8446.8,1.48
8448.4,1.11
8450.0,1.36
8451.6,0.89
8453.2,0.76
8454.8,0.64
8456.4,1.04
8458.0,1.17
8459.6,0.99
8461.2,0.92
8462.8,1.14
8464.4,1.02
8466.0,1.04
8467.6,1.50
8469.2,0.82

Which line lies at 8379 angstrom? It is [S II] 6716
